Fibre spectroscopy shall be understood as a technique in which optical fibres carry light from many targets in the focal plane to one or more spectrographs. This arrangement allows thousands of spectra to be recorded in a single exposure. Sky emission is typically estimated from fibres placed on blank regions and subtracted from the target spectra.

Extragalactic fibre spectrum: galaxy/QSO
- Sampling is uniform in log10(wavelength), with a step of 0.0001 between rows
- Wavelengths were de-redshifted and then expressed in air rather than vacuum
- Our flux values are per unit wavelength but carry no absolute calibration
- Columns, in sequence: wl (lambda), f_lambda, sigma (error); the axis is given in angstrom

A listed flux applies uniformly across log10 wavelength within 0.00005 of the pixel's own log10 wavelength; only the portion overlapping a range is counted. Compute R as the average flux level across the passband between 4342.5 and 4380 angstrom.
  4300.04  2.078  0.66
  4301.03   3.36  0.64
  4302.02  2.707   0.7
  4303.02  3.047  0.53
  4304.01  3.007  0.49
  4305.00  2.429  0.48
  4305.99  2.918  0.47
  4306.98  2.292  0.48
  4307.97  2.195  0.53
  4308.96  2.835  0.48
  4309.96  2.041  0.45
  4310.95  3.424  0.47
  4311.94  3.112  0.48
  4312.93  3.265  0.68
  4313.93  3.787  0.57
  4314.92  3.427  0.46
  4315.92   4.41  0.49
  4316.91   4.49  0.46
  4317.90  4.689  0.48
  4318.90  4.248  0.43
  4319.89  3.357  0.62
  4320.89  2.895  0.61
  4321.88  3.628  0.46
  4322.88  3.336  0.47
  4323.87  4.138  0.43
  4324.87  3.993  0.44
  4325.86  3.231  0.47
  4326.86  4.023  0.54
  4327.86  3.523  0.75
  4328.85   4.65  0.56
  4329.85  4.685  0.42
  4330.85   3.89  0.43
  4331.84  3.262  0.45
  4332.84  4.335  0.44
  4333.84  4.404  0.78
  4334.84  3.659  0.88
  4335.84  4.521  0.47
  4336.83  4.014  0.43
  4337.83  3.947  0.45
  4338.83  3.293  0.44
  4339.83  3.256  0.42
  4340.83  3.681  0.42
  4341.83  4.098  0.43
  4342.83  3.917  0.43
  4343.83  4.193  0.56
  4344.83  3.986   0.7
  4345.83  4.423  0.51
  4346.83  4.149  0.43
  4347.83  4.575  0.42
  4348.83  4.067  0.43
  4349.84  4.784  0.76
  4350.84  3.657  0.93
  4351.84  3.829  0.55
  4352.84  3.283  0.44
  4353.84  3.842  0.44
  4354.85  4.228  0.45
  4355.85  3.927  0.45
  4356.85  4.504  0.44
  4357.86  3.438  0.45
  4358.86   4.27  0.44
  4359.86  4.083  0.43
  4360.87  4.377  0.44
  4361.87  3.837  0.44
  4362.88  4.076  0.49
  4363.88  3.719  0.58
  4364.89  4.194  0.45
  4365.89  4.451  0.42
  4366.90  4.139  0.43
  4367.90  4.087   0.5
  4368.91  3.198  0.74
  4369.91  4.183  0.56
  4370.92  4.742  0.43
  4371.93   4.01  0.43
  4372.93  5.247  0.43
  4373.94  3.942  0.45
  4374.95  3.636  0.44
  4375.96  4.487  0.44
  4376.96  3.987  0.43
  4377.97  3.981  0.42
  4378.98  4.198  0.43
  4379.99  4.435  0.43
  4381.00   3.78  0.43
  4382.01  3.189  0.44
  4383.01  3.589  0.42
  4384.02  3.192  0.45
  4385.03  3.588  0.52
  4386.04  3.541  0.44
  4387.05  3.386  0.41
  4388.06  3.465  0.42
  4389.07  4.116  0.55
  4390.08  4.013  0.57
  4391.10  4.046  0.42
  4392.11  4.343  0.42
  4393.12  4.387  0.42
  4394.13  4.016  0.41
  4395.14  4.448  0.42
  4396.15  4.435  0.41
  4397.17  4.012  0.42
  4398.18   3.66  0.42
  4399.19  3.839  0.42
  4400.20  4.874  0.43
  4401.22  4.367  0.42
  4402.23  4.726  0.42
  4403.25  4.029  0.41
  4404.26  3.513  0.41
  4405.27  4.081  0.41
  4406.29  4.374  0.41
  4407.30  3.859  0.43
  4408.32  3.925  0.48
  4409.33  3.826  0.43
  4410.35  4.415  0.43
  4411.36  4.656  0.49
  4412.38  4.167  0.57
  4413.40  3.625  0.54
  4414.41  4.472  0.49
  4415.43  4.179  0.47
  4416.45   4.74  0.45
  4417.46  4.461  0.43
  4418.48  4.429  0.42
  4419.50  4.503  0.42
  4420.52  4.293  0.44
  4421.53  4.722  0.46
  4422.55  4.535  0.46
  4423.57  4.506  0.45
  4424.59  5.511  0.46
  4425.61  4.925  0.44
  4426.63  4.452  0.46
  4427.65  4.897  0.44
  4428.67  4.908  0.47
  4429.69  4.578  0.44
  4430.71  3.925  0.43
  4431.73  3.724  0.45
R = 4.1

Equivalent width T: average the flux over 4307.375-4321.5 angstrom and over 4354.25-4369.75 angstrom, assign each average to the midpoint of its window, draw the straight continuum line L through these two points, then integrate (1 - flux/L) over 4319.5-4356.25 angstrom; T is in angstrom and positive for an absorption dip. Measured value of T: -1.8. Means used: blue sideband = 3.44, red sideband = 4.04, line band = 3.91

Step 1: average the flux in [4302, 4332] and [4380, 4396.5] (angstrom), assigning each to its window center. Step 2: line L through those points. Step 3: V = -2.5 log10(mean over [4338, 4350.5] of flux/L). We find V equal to -0.12 mag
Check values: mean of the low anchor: 3.46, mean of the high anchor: 3.86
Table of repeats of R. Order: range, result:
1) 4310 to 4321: 3.7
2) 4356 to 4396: 4.01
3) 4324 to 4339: 3.98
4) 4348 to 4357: 4.01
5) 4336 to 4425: 4.09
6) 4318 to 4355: 3.92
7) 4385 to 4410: 4.05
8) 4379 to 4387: 3.64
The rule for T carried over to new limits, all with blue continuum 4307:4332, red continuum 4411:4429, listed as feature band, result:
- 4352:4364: 0.0 angstrom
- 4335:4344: -0.2 angstrom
